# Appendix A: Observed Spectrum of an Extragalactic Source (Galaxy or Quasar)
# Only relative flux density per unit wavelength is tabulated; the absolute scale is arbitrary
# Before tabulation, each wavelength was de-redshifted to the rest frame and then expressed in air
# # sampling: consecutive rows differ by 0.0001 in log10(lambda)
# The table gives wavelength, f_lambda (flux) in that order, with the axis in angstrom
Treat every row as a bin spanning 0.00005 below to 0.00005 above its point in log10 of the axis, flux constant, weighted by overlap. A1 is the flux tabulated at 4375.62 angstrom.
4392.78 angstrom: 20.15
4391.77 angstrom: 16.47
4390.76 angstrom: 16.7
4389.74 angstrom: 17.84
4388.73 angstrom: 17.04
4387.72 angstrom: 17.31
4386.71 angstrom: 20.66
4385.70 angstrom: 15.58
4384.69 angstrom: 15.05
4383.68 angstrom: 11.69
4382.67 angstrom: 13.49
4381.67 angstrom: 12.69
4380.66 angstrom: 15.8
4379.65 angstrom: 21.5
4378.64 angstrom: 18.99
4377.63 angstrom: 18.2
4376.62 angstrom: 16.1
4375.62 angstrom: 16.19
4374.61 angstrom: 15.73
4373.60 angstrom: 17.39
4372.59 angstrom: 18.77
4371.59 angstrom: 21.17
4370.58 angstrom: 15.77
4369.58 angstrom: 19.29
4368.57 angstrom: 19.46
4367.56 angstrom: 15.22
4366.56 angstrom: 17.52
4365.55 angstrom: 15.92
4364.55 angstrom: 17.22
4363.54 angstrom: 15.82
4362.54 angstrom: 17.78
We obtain 16.19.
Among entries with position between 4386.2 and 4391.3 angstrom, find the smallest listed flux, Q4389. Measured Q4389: 16.7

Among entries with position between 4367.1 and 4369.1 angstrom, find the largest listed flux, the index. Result 19.46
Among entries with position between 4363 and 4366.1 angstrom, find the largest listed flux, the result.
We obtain 17.22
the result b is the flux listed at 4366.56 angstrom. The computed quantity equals 17.52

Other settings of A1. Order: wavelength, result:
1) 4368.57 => 19.46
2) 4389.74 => 17.84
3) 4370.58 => 15.77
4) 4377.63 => 18.2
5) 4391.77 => 16.47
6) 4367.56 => 15.22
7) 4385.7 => 15.58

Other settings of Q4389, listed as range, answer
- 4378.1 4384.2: 11.69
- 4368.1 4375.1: 15.73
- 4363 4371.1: 15.22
